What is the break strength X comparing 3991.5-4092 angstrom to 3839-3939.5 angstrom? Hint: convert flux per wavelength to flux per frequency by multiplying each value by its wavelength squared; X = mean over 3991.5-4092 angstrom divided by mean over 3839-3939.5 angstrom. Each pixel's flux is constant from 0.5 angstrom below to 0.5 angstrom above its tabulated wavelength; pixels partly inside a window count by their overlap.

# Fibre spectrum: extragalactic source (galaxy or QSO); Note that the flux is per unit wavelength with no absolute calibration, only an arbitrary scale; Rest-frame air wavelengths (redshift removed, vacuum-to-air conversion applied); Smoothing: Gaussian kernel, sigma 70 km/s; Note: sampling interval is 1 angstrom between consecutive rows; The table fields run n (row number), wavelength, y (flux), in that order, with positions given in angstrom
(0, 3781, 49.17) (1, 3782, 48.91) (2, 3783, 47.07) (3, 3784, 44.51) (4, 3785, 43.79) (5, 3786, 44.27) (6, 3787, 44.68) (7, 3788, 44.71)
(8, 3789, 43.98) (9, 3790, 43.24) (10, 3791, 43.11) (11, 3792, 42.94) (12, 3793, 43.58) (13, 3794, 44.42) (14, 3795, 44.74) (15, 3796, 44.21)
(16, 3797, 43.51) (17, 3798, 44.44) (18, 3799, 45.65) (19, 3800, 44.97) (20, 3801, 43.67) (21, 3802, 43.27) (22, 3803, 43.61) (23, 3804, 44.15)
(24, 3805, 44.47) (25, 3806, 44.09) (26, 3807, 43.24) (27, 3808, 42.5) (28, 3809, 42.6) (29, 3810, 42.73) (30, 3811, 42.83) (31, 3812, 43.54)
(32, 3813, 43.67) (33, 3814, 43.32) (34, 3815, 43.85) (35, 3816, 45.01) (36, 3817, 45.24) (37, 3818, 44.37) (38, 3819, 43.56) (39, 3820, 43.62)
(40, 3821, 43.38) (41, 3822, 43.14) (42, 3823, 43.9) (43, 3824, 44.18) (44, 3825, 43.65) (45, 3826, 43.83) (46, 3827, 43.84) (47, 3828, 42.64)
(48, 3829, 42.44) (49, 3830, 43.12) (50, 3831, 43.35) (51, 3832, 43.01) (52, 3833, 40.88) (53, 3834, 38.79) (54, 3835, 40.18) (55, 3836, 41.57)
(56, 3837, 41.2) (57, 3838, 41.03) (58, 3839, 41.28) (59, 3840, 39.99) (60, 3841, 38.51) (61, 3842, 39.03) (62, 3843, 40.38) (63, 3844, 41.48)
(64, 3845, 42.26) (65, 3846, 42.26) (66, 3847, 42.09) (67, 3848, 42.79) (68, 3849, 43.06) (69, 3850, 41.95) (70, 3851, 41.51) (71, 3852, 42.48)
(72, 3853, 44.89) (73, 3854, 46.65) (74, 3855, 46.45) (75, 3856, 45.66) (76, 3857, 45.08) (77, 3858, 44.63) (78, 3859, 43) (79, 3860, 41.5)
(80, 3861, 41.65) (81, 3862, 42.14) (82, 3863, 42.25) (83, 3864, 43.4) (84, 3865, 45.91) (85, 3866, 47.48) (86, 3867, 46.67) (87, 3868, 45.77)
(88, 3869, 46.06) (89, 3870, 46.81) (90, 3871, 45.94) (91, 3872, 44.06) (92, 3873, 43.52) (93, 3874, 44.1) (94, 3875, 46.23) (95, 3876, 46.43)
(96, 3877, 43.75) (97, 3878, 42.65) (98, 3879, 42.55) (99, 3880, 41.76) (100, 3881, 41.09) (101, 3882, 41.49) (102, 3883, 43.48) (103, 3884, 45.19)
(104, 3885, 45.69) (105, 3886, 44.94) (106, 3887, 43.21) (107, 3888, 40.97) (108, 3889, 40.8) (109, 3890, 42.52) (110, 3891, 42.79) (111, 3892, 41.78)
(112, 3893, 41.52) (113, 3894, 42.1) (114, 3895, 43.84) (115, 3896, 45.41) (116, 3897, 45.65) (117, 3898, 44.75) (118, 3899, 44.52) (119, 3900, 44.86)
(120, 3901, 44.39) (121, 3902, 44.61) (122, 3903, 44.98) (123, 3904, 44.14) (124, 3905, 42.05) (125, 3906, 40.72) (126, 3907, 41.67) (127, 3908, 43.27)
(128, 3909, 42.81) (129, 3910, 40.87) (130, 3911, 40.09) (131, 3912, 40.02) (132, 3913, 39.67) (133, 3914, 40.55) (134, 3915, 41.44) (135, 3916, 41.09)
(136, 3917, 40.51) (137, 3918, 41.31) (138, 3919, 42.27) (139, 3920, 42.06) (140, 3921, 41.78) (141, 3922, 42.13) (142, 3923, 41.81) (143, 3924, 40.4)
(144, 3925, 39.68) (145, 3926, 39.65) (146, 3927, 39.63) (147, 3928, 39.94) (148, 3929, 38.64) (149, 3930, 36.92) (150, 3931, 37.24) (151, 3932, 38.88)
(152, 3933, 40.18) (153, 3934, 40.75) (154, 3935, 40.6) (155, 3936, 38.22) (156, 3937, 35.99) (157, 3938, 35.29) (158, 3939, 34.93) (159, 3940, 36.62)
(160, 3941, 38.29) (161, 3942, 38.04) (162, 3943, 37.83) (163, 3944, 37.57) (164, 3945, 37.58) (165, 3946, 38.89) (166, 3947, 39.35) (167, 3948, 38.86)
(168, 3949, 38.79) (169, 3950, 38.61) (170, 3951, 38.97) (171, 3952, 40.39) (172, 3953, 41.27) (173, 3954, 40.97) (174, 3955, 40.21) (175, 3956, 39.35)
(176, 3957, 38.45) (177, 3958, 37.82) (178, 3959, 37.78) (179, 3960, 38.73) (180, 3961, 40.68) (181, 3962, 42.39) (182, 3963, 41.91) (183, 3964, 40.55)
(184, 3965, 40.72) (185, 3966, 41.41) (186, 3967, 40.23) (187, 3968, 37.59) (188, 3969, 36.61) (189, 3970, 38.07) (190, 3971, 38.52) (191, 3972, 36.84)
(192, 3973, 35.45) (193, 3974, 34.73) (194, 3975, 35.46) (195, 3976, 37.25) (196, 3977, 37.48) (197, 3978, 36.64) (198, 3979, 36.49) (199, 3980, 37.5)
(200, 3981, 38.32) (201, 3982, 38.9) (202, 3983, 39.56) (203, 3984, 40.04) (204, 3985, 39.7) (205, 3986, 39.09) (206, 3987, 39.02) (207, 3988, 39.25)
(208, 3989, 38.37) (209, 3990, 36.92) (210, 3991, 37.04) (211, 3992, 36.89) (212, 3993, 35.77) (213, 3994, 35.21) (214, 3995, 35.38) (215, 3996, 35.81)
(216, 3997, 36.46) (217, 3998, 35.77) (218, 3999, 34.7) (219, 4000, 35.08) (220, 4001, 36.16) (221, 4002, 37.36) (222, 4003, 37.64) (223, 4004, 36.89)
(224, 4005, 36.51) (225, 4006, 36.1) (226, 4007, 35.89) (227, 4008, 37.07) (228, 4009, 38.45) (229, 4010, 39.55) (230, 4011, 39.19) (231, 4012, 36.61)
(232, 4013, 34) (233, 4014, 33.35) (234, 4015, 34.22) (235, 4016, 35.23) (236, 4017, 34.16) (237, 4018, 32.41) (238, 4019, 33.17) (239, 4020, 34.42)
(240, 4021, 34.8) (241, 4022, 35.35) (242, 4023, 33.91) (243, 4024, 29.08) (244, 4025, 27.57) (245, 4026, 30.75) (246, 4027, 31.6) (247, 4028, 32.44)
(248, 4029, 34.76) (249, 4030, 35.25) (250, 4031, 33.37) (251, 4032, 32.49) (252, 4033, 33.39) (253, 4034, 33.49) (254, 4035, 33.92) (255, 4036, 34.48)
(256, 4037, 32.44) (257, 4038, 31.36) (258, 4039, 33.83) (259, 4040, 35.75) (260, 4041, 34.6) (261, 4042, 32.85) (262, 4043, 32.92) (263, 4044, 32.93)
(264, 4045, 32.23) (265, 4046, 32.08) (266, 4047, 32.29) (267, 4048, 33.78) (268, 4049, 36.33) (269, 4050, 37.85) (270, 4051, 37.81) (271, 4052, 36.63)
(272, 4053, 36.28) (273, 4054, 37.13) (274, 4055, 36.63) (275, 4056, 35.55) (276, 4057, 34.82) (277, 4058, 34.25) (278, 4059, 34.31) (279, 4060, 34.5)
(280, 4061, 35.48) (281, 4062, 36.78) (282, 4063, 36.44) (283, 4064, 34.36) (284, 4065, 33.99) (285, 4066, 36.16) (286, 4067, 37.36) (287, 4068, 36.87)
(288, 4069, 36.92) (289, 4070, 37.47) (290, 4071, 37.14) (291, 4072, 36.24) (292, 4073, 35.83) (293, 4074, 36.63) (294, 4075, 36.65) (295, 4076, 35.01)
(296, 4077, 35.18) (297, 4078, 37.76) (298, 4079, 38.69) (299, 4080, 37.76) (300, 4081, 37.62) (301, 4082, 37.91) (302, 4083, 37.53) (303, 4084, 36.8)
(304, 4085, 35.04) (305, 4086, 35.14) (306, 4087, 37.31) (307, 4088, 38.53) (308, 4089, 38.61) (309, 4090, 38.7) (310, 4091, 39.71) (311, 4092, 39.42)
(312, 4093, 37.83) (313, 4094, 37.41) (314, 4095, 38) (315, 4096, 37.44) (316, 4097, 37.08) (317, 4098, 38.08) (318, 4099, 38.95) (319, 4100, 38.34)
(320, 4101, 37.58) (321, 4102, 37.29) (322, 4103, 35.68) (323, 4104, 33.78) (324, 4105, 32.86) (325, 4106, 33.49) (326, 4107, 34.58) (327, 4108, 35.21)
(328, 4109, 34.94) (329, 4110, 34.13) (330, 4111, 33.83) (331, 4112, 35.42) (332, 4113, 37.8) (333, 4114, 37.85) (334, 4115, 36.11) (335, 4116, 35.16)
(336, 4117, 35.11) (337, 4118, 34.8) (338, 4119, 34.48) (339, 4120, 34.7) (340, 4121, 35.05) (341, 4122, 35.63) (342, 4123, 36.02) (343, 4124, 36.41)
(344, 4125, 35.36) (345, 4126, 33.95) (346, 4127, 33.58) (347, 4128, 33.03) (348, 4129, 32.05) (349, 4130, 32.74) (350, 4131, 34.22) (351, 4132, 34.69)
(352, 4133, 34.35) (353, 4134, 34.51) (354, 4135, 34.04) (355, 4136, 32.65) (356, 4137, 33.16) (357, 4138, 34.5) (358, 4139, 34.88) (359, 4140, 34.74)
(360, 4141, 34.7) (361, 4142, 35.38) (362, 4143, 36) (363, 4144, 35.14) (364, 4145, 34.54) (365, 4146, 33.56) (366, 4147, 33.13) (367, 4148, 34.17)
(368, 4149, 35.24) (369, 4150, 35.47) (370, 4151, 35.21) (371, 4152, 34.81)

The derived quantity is 0.9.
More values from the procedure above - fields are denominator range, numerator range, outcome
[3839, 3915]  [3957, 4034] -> 0.90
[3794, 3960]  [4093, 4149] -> 0.94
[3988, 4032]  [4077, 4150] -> 1.07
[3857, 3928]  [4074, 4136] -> 0.93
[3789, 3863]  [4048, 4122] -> 0.96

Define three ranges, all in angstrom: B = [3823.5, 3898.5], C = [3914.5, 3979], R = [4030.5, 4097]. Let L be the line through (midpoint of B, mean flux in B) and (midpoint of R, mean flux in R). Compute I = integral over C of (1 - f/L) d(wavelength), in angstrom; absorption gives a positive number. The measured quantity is 1.7 angstrom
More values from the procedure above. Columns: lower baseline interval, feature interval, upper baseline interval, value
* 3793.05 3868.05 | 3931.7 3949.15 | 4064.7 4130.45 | 0.95 angstrom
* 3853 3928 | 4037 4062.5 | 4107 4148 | 1.86 angstrom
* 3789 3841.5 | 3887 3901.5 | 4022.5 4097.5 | -0.95 angstrom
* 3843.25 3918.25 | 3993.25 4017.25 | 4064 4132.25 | 1.88 angstrom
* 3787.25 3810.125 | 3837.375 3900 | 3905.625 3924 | -1.57 angstrom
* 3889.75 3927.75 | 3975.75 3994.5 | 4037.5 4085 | 0.50 angstrom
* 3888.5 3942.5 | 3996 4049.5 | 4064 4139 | 5.26 angstrom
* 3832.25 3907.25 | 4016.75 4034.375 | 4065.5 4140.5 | 2.51 angstrom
